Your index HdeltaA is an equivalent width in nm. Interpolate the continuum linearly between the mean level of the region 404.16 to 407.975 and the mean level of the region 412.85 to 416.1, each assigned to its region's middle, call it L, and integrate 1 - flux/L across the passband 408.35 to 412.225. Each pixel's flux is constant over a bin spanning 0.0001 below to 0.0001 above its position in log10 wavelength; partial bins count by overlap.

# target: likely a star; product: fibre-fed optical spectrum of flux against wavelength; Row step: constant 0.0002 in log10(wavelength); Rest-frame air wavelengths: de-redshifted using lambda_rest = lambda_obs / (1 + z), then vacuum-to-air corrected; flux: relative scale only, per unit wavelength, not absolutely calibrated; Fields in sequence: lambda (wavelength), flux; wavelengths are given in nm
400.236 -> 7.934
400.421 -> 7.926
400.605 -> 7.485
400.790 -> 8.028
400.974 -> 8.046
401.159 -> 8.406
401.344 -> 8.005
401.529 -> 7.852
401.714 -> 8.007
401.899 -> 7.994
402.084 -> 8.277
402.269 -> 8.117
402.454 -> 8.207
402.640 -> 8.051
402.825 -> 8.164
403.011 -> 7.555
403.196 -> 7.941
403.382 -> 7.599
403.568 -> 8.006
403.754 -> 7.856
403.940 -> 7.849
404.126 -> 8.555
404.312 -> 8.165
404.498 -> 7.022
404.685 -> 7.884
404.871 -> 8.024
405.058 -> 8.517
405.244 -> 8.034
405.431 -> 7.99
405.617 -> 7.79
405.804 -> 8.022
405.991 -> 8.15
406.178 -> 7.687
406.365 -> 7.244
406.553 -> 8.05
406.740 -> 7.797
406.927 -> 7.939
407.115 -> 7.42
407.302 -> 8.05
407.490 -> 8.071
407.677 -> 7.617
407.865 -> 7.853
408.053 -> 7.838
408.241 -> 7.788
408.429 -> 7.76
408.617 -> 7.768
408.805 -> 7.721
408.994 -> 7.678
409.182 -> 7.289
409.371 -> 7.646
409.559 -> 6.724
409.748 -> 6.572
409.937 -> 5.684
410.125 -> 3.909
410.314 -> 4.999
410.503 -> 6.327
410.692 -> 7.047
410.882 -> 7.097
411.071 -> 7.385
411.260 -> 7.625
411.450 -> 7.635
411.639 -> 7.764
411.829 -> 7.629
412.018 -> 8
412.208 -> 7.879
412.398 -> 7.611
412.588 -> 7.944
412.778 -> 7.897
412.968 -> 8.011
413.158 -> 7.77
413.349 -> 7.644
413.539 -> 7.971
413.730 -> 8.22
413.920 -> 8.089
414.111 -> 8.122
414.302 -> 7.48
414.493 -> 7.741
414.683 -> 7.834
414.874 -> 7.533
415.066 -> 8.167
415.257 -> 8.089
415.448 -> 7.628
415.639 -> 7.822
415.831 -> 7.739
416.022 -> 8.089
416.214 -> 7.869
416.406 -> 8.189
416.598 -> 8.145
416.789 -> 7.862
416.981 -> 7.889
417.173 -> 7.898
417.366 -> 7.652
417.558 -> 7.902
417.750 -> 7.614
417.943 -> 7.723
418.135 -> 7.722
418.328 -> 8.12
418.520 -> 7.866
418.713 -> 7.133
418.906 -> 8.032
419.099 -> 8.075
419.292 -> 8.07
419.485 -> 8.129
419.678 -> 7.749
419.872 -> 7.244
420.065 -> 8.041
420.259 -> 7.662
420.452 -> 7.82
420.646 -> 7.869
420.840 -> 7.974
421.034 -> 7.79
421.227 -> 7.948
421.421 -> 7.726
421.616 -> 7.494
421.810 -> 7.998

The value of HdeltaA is 0.41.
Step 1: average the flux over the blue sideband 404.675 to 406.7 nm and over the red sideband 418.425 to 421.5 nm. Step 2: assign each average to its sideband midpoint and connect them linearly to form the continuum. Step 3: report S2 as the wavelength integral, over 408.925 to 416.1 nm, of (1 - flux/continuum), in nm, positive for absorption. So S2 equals 0.41 nm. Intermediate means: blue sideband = 7.94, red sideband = 7.82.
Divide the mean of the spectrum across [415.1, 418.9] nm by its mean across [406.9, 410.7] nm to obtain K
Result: 1.10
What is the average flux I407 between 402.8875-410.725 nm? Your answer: 7.51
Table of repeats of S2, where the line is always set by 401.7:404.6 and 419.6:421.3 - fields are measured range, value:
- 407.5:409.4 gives 0.046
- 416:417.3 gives -0.025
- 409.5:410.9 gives 0.340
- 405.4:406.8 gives 0.017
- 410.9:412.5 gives 0.043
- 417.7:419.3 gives -0.001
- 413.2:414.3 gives -0.014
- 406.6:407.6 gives 0.007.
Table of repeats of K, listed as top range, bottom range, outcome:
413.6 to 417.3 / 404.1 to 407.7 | 1.00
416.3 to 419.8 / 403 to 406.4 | 1.00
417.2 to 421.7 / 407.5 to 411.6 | 1.10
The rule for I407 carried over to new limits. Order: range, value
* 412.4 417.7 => 7.89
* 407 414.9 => 7.45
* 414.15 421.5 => 7.84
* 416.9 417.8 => 7.8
